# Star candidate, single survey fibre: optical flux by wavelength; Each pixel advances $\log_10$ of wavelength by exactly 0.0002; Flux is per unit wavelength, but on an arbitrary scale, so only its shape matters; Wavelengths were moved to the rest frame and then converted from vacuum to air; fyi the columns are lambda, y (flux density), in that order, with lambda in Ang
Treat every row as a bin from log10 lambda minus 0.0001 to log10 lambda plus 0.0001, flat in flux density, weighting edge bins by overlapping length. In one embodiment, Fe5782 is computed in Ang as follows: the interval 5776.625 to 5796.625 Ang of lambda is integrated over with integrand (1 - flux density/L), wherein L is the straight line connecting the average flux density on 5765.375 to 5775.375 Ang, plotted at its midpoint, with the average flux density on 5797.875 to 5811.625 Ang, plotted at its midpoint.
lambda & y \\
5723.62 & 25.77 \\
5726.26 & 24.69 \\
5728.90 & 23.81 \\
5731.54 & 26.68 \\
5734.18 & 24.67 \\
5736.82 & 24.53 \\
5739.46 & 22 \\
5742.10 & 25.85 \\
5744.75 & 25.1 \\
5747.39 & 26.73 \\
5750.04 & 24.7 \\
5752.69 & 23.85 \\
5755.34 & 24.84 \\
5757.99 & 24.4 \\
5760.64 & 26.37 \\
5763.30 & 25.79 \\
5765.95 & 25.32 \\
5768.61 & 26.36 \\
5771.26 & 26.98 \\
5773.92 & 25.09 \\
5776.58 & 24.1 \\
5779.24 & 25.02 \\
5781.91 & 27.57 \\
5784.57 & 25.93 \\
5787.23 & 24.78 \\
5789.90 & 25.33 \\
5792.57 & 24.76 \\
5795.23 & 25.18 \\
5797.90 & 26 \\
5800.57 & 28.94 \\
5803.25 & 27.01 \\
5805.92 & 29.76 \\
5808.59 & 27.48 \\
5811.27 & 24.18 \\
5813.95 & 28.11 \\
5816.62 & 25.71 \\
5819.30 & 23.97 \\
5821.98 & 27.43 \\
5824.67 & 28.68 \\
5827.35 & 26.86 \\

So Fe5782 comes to 1.0 Ang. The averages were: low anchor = 26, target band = 25.4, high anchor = 27.6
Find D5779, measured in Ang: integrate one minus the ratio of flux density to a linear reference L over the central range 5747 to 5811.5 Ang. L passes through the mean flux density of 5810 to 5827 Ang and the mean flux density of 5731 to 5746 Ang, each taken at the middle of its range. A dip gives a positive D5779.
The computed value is -0.8 Ang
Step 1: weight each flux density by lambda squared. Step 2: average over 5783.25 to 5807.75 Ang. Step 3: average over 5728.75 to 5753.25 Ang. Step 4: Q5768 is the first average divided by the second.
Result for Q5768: 1.1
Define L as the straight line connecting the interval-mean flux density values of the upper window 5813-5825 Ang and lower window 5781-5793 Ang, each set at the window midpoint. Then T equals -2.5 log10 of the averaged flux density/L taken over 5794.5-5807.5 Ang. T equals -0.057 mag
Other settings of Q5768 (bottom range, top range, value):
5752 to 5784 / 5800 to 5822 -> 1.07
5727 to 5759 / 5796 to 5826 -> 1.12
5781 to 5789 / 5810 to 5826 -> 1.03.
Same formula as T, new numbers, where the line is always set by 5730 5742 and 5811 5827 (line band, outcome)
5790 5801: 0.00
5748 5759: 0.02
